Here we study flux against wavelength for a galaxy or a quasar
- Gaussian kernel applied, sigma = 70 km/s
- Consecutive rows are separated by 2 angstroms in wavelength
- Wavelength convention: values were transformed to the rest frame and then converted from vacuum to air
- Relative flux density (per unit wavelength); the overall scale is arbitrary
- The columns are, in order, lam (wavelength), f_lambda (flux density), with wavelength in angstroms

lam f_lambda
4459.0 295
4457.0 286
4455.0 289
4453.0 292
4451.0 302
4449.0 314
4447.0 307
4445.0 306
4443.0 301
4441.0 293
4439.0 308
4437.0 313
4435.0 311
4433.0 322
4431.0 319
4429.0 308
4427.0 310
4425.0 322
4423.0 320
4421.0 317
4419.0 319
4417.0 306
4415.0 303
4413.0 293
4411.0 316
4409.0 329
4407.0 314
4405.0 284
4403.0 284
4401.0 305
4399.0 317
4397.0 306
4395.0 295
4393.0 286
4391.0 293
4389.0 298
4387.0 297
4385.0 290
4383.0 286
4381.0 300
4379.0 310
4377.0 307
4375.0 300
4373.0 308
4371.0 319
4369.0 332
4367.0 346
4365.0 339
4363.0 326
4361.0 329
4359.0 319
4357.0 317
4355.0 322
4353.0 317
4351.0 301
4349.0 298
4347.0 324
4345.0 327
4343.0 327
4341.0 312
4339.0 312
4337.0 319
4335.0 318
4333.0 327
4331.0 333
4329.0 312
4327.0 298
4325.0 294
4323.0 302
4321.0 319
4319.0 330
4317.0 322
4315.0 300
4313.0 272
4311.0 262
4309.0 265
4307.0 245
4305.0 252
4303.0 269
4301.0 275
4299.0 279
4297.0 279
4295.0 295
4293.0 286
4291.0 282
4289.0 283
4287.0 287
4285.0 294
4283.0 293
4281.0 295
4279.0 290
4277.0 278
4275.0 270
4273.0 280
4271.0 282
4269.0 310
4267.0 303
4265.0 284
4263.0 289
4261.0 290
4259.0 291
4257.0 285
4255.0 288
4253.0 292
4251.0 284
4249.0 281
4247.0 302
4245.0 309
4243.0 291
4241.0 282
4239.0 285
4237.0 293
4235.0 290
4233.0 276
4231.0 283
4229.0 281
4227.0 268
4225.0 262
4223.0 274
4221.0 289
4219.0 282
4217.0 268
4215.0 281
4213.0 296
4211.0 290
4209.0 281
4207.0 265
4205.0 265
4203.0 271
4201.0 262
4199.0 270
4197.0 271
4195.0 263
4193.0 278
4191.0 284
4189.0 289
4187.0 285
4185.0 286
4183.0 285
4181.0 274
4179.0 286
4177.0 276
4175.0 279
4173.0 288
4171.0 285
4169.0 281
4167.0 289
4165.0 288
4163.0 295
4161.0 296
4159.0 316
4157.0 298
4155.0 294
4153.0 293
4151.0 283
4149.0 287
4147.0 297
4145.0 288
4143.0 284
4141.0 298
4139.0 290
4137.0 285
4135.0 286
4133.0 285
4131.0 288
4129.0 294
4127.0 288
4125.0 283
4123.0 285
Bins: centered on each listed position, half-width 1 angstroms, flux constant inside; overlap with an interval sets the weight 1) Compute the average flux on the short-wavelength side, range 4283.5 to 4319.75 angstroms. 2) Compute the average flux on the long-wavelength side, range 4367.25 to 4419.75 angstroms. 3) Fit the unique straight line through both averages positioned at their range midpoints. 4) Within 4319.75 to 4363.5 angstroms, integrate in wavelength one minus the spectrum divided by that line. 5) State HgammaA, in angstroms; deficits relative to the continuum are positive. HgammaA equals -3.7 angstroms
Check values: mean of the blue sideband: 282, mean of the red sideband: 304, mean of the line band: 316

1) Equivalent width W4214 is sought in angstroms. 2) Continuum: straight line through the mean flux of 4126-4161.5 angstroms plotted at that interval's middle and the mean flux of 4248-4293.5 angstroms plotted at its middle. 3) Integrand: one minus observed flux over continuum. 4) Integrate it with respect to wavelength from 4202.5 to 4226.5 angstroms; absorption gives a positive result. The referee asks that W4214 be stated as 1.0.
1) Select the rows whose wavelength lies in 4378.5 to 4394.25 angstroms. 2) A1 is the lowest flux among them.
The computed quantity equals 286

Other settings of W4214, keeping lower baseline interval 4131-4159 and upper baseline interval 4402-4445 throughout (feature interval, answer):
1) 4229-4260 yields 0.9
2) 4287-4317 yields 2.4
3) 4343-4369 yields -1.5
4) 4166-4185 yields 0.6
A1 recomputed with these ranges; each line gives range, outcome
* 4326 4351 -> 298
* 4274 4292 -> 270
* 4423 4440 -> 308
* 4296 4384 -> 245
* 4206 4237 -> 262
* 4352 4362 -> 317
